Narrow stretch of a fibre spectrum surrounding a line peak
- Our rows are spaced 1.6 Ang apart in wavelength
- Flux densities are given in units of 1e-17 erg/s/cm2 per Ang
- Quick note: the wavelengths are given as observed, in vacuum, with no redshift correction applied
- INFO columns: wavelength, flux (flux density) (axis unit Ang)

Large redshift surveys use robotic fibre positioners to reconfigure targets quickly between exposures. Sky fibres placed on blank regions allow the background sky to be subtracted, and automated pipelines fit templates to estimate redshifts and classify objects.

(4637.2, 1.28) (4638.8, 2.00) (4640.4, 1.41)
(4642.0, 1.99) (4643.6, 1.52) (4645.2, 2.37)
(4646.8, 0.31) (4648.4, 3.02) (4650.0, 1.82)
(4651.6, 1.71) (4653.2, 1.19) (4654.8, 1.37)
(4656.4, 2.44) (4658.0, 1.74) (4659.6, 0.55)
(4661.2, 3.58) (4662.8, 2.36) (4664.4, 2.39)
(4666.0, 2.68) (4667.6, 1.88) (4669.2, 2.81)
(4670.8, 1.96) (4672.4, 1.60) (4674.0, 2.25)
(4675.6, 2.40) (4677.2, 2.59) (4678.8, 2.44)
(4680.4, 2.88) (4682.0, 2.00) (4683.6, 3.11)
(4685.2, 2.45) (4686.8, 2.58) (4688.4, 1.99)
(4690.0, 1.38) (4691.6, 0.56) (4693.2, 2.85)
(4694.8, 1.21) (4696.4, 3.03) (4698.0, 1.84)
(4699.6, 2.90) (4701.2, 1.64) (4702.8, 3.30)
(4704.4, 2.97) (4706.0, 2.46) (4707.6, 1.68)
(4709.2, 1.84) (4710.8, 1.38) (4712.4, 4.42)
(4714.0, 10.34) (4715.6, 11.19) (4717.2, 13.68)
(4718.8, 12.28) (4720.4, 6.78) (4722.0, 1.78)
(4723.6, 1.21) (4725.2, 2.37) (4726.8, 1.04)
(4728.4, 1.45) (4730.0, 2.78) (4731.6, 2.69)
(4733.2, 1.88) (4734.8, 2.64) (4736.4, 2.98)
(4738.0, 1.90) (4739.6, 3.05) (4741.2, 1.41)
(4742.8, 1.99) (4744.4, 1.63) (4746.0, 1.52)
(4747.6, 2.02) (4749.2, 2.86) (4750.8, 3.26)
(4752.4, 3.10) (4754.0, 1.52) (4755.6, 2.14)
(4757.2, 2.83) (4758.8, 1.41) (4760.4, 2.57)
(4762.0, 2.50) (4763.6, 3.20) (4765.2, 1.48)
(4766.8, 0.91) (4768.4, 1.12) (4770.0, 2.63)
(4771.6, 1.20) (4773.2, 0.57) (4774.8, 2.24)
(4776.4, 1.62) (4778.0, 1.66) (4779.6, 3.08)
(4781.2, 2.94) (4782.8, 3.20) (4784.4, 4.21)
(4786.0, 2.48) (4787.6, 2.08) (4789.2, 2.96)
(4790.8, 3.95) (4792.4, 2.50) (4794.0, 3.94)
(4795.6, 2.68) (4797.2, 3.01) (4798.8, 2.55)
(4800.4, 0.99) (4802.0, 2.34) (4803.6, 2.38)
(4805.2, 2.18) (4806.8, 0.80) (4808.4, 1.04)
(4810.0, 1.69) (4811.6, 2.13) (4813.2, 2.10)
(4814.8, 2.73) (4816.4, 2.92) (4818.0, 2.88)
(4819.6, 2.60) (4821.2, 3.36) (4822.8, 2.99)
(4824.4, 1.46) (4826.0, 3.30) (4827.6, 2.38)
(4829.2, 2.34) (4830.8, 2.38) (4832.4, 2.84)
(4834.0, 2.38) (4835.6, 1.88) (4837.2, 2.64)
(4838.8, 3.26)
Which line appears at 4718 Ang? [O II]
